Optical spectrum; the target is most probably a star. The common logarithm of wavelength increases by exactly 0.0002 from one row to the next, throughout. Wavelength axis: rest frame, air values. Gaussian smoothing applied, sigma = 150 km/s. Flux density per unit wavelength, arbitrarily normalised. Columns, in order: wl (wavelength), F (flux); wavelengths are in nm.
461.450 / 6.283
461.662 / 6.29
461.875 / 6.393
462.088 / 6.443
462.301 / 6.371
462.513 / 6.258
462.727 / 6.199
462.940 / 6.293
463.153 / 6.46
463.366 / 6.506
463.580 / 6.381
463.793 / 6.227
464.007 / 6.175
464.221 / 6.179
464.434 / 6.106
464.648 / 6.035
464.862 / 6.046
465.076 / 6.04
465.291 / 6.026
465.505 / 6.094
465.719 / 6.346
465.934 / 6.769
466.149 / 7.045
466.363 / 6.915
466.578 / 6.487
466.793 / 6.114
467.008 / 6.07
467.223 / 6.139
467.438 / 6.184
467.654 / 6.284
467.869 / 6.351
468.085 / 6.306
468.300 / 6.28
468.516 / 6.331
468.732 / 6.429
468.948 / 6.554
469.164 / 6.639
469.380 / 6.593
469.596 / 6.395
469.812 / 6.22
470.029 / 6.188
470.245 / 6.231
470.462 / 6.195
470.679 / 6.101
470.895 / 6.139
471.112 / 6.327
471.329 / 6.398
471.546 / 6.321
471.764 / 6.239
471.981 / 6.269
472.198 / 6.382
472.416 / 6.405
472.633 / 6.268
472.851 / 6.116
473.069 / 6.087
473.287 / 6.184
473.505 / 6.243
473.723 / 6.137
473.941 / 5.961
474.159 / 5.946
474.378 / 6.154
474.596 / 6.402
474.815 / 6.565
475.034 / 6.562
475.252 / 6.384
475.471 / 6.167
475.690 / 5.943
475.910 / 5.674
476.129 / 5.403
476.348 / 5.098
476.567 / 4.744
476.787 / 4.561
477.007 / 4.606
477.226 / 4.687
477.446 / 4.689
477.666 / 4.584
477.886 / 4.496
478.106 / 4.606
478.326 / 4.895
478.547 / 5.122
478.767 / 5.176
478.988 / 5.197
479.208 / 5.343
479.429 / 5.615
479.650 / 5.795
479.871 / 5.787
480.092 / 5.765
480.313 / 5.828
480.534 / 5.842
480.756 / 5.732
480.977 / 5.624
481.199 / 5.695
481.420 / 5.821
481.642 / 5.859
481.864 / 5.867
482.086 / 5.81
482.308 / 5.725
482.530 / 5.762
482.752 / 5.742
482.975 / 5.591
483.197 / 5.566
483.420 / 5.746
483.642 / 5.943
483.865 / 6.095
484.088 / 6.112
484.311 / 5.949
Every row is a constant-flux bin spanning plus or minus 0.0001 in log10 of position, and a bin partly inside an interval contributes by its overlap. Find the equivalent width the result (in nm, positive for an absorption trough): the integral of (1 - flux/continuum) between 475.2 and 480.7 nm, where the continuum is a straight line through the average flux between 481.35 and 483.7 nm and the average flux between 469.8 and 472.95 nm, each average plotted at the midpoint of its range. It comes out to 0.635 nm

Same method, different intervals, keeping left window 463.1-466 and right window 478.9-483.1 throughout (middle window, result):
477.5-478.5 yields 0.19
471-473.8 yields -0.13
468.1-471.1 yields -0.13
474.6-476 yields -0.08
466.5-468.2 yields -0.03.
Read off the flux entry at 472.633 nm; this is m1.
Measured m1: 6.268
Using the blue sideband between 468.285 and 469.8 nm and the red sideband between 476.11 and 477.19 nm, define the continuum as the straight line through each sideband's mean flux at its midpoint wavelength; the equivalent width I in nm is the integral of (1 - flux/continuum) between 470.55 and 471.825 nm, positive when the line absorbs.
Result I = -0.06 nm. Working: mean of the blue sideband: 6.46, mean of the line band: 6.25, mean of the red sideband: 4.83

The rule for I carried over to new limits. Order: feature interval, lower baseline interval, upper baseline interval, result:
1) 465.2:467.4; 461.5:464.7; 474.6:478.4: -0.123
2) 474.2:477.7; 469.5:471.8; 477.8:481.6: 0.150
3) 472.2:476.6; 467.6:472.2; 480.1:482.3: 0.042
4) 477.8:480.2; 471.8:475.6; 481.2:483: 0.277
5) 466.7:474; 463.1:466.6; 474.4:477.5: -0.388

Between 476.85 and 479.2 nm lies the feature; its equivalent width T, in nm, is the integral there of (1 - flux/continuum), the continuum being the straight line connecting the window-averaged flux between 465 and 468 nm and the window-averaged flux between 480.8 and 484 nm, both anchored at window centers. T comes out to 0.44 nm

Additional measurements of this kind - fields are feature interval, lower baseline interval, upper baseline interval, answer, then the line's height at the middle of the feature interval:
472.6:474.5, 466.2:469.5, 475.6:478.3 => -0.227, 5.47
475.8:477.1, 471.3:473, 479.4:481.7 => 0.216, 6.02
